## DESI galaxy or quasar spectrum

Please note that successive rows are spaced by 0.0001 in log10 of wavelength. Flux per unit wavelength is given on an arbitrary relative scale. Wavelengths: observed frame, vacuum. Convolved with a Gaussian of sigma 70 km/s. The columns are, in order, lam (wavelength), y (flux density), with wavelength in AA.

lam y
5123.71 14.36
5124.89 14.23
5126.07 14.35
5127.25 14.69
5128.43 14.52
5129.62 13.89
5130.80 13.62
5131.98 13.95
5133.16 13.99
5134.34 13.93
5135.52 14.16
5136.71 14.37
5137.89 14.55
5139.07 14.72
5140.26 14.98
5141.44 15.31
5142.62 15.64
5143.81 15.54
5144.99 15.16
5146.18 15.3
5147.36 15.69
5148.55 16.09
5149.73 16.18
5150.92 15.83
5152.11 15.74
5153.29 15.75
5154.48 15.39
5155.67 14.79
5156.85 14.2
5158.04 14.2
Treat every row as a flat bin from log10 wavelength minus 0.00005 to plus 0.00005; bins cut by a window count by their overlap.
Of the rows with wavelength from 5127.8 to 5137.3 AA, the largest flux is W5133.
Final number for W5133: 14.52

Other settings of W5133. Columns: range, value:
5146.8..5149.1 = 16.09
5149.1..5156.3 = 16.18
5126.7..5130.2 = 14.69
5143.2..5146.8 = 15.54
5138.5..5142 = 15.31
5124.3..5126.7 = 14.35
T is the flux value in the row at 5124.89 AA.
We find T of 14.23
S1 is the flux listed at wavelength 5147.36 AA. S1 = 15.69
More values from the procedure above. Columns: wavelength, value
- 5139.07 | 14.72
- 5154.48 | 15.39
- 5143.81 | 15.54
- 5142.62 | 15.64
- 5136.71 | 14.37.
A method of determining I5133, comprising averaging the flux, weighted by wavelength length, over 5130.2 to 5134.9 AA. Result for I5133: 13.9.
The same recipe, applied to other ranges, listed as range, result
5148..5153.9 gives 15.9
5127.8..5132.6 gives 14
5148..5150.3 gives 16.2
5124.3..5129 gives 14.5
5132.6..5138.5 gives 14.2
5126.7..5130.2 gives 14.3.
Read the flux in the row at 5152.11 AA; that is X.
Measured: 15.74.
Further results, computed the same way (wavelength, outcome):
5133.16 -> 13.99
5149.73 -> 16.18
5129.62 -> 13.89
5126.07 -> 14.35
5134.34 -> 13.93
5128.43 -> 14.52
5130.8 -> 13.62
